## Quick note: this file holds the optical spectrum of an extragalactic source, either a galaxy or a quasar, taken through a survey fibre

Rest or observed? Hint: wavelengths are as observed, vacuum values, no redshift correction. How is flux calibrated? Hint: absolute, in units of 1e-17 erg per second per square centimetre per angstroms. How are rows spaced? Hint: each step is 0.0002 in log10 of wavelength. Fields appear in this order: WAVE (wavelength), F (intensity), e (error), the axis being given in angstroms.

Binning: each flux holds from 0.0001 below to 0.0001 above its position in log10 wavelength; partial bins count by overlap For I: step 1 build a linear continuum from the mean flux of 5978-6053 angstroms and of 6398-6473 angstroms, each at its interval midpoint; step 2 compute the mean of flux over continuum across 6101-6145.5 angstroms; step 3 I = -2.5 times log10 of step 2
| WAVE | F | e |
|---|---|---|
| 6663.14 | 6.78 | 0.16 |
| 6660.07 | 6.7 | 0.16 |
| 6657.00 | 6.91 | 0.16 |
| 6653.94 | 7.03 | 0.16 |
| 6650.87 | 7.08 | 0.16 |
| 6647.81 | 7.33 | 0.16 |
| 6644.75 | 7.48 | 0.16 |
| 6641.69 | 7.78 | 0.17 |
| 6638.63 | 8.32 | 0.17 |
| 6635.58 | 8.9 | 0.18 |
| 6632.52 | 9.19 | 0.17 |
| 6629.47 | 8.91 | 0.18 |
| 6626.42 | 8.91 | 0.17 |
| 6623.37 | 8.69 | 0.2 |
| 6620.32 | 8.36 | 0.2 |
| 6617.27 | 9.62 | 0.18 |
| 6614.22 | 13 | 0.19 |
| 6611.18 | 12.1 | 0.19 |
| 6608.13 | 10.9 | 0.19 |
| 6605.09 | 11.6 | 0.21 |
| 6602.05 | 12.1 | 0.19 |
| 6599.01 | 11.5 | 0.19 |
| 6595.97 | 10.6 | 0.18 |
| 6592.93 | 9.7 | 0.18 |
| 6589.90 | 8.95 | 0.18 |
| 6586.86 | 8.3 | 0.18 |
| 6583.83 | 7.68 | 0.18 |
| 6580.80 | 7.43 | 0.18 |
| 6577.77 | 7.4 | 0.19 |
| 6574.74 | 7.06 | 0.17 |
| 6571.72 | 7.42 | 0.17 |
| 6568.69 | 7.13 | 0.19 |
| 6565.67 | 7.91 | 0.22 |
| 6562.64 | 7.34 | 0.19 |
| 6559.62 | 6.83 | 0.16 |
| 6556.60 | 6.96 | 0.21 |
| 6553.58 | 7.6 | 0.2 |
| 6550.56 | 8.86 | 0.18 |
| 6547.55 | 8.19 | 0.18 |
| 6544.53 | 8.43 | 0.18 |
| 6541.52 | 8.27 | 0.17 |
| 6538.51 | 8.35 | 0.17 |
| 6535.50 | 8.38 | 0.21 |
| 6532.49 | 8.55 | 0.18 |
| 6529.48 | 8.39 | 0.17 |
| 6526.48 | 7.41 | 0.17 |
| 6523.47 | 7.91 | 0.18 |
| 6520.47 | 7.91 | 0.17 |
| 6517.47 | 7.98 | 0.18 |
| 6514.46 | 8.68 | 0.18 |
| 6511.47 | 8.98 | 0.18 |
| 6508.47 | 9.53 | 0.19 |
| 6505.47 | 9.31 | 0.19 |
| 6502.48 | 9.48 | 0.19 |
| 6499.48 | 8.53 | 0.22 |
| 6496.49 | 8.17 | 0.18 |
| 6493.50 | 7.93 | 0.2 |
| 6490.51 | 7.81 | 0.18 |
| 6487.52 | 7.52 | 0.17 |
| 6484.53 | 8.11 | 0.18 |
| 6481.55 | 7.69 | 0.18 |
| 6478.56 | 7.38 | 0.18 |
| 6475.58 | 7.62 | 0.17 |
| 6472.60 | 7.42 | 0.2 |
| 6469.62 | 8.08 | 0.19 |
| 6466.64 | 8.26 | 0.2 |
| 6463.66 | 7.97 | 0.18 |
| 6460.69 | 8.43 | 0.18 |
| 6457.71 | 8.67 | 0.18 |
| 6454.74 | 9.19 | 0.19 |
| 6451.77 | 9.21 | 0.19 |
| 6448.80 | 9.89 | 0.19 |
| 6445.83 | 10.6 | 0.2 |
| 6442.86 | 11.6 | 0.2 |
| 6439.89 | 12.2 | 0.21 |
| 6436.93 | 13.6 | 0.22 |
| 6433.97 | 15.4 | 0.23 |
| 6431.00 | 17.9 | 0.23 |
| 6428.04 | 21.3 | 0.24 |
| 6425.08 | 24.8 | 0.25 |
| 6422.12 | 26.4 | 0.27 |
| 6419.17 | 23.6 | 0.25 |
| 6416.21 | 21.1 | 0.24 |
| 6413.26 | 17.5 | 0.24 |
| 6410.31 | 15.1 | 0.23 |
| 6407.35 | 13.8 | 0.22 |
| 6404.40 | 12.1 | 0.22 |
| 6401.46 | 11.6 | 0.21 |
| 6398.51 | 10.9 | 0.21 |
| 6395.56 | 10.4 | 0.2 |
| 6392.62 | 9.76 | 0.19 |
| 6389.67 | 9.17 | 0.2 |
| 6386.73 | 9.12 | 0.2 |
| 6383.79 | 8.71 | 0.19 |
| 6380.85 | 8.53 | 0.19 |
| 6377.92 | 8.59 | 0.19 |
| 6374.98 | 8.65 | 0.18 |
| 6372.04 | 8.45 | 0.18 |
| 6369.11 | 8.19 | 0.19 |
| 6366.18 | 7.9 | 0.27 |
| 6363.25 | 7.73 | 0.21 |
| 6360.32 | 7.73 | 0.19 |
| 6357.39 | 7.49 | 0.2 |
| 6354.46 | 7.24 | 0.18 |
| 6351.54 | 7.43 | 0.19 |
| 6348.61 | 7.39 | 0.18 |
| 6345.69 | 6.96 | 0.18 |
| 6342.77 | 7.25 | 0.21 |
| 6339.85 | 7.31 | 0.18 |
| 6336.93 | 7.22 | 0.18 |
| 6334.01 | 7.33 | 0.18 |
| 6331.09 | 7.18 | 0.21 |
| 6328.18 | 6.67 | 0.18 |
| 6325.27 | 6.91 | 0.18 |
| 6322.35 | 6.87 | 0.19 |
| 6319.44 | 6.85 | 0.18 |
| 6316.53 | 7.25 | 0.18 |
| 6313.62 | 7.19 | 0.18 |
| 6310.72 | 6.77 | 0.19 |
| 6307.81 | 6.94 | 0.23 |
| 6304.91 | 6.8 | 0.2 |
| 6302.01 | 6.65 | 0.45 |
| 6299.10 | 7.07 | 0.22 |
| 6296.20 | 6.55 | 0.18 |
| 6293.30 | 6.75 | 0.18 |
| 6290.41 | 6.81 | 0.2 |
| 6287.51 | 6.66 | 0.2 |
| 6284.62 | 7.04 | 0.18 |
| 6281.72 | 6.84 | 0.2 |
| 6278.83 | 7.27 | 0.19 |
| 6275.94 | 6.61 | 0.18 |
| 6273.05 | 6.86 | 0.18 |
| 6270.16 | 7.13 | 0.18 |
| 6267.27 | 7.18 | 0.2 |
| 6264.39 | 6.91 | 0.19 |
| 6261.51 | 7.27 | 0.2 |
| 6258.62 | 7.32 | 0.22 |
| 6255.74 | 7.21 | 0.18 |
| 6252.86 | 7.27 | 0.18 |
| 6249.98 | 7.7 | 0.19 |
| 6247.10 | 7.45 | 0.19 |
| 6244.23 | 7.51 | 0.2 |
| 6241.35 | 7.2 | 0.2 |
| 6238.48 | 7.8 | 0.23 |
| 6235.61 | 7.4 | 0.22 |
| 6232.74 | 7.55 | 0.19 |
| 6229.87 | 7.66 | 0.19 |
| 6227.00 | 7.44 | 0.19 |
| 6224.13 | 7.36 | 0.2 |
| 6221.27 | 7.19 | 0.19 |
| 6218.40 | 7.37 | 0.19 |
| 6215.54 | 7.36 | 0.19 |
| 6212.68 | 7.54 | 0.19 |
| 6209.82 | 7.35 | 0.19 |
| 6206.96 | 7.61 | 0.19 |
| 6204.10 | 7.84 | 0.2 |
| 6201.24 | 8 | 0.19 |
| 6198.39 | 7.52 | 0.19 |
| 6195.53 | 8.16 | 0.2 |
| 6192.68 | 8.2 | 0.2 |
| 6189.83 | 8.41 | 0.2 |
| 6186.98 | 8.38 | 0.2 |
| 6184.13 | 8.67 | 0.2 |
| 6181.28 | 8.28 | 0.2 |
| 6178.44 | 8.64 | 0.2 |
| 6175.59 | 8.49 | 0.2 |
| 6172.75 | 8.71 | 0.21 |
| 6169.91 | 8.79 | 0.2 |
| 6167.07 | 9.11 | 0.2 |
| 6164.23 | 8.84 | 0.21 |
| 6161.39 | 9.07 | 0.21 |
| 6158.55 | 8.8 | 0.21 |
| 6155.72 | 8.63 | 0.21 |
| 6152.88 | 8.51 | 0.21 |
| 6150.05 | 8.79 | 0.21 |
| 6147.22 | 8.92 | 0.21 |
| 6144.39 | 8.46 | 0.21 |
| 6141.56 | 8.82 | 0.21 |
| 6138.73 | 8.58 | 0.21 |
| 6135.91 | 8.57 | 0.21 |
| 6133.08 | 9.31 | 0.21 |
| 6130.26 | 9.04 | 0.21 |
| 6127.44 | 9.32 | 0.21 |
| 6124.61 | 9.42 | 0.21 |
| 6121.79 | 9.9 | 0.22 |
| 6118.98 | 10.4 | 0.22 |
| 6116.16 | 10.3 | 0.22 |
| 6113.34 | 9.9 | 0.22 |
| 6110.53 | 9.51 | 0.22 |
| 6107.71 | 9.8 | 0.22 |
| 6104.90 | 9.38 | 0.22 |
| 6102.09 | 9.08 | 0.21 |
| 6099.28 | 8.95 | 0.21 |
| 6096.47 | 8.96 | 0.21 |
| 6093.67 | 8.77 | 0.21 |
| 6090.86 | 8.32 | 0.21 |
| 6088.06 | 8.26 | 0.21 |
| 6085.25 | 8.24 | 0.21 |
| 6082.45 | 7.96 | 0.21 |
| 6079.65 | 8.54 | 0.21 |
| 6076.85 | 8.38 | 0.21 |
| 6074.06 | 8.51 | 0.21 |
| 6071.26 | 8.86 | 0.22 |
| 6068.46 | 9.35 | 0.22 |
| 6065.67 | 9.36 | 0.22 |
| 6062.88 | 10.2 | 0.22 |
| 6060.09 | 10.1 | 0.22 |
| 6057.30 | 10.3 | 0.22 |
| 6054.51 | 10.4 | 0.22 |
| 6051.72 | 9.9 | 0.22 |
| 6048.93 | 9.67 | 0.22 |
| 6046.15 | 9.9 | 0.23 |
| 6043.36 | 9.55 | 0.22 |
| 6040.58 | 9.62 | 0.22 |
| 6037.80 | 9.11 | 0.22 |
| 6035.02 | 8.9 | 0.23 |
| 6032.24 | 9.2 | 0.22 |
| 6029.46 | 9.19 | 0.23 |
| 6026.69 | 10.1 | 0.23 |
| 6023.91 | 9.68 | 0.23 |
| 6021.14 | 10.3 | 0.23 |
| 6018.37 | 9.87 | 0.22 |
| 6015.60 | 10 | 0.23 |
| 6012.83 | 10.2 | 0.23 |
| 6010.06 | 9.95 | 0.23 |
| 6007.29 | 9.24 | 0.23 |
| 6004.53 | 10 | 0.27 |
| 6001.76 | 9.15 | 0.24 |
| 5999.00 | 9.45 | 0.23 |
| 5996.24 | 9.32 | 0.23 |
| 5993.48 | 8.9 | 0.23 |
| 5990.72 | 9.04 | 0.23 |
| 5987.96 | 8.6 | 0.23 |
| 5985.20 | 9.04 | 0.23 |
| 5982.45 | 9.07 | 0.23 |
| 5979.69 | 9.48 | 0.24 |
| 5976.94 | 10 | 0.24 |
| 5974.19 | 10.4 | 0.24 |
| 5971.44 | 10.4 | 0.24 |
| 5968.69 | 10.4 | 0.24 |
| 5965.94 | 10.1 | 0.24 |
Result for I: 0.13 mag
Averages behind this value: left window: 9.5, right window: 13.8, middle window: 9.37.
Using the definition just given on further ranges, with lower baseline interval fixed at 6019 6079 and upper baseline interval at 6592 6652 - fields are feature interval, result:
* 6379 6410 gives -0.11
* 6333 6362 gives 0.29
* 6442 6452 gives -0.09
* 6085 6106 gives 0.09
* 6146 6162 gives 0.09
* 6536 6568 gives 0.22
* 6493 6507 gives 0.10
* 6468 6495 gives 0.23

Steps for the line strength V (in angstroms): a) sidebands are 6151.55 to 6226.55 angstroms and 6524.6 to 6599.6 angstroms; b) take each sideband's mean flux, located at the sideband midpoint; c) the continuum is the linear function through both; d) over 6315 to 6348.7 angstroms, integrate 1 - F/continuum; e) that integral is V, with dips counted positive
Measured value 4.4 angstroms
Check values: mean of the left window 8.17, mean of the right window 8.14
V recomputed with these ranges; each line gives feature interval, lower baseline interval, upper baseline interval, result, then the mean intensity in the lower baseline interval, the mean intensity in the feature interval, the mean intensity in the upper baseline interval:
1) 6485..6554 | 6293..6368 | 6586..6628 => 7.09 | 7.14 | 8.36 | 10.3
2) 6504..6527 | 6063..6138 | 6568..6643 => 1.87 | 9.11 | 8.51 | 9.29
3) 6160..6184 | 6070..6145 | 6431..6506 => 0.93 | 9.03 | 8.74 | 9.37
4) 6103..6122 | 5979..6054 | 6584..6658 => -0.78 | 9.51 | 9.86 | 9.29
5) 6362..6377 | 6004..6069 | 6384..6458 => 5.95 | 9.76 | 8.2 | 14.2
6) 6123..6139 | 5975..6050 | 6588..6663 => 0.61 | 9.51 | 9.08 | 9.18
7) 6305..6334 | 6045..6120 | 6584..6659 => 7.22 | 9.3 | 6.97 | 9.25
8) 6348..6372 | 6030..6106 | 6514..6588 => 1.93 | 9.17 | 7.7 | 7.84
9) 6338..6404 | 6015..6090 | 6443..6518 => 1.73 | 9.37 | 8.53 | 8.56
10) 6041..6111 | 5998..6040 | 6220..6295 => -1.25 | 9.62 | 9.21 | 7.21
